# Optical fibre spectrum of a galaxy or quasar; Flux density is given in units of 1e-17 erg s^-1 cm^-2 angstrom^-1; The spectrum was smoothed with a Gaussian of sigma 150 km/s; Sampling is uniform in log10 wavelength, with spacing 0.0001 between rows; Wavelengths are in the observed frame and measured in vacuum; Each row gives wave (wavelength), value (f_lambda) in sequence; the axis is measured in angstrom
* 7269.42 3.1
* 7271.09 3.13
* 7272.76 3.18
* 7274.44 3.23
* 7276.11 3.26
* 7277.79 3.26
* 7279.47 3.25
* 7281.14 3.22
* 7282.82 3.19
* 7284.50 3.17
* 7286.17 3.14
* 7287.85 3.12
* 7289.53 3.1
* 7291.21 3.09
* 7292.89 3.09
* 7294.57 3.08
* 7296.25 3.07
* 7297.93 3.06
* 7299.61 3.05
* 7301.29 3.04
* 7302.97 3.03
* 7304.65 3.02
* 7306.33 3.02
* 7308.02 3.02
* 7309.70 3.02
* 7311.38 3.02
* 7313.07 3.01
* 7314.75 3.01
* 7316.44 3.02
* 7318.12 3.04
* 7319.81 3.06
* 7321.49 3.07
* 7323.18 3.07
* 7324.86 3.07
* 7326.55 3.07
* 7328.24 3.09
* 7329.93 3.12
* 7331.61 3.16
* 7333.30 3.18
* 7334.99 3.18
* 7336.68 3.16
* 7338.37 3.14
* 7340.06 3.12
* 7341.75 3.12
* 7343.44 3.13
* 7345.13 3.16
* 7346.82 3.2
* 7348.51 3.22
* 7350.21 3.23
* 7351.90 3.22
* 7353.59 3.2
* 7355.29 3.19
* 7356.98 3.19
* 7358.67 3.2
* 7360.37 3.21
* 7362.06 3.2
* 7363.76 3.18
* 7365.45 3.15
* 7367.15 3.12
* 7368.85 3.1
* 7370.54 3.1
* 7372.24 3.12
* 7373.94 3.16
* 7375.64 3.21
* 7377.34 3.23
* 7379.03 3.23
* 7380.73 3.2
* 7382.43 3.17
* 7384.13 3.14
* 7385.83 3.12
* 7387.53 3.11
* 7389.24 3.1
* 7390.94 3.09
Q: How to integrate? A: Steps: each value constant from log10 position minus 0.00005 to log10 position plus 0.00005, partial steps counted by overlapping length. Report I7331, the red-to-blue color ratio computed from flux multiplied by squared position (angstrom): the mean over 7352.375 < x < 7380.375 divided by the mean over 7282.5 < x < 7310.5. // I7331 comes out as 1.1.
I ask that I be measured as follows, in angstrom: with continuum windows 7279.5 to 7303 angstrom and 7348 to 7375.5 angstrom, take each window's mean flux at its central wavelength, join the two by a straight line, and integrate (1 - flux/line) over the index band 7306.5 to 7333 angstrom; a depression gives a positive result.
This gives 0.7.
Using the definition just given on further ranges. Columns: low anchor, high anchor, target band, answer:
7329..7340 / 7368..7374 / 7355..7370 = -0.22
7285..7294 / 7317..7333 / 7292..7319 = 0.54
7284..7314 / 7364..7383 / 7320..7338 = -0.07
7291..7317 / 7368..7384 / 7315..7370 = -0.58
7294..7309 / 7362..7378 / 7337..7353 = -0.30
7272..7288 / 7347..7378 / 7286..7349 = 2.08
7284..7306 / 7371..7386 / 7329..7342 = -0.09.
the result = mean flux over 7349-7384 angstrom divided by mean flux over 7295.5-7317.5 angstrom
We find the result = 1.05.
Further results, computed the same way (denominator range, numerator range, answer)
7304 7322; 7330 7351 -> 1.05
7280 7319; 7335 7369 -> 1.03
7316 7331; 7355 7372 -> 1.03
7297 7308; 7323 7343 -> 1.03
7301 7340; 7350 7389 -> 1.03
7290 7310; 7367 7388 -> 1.03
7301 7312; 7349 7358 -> 1.06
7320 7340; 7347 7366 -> 1.03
